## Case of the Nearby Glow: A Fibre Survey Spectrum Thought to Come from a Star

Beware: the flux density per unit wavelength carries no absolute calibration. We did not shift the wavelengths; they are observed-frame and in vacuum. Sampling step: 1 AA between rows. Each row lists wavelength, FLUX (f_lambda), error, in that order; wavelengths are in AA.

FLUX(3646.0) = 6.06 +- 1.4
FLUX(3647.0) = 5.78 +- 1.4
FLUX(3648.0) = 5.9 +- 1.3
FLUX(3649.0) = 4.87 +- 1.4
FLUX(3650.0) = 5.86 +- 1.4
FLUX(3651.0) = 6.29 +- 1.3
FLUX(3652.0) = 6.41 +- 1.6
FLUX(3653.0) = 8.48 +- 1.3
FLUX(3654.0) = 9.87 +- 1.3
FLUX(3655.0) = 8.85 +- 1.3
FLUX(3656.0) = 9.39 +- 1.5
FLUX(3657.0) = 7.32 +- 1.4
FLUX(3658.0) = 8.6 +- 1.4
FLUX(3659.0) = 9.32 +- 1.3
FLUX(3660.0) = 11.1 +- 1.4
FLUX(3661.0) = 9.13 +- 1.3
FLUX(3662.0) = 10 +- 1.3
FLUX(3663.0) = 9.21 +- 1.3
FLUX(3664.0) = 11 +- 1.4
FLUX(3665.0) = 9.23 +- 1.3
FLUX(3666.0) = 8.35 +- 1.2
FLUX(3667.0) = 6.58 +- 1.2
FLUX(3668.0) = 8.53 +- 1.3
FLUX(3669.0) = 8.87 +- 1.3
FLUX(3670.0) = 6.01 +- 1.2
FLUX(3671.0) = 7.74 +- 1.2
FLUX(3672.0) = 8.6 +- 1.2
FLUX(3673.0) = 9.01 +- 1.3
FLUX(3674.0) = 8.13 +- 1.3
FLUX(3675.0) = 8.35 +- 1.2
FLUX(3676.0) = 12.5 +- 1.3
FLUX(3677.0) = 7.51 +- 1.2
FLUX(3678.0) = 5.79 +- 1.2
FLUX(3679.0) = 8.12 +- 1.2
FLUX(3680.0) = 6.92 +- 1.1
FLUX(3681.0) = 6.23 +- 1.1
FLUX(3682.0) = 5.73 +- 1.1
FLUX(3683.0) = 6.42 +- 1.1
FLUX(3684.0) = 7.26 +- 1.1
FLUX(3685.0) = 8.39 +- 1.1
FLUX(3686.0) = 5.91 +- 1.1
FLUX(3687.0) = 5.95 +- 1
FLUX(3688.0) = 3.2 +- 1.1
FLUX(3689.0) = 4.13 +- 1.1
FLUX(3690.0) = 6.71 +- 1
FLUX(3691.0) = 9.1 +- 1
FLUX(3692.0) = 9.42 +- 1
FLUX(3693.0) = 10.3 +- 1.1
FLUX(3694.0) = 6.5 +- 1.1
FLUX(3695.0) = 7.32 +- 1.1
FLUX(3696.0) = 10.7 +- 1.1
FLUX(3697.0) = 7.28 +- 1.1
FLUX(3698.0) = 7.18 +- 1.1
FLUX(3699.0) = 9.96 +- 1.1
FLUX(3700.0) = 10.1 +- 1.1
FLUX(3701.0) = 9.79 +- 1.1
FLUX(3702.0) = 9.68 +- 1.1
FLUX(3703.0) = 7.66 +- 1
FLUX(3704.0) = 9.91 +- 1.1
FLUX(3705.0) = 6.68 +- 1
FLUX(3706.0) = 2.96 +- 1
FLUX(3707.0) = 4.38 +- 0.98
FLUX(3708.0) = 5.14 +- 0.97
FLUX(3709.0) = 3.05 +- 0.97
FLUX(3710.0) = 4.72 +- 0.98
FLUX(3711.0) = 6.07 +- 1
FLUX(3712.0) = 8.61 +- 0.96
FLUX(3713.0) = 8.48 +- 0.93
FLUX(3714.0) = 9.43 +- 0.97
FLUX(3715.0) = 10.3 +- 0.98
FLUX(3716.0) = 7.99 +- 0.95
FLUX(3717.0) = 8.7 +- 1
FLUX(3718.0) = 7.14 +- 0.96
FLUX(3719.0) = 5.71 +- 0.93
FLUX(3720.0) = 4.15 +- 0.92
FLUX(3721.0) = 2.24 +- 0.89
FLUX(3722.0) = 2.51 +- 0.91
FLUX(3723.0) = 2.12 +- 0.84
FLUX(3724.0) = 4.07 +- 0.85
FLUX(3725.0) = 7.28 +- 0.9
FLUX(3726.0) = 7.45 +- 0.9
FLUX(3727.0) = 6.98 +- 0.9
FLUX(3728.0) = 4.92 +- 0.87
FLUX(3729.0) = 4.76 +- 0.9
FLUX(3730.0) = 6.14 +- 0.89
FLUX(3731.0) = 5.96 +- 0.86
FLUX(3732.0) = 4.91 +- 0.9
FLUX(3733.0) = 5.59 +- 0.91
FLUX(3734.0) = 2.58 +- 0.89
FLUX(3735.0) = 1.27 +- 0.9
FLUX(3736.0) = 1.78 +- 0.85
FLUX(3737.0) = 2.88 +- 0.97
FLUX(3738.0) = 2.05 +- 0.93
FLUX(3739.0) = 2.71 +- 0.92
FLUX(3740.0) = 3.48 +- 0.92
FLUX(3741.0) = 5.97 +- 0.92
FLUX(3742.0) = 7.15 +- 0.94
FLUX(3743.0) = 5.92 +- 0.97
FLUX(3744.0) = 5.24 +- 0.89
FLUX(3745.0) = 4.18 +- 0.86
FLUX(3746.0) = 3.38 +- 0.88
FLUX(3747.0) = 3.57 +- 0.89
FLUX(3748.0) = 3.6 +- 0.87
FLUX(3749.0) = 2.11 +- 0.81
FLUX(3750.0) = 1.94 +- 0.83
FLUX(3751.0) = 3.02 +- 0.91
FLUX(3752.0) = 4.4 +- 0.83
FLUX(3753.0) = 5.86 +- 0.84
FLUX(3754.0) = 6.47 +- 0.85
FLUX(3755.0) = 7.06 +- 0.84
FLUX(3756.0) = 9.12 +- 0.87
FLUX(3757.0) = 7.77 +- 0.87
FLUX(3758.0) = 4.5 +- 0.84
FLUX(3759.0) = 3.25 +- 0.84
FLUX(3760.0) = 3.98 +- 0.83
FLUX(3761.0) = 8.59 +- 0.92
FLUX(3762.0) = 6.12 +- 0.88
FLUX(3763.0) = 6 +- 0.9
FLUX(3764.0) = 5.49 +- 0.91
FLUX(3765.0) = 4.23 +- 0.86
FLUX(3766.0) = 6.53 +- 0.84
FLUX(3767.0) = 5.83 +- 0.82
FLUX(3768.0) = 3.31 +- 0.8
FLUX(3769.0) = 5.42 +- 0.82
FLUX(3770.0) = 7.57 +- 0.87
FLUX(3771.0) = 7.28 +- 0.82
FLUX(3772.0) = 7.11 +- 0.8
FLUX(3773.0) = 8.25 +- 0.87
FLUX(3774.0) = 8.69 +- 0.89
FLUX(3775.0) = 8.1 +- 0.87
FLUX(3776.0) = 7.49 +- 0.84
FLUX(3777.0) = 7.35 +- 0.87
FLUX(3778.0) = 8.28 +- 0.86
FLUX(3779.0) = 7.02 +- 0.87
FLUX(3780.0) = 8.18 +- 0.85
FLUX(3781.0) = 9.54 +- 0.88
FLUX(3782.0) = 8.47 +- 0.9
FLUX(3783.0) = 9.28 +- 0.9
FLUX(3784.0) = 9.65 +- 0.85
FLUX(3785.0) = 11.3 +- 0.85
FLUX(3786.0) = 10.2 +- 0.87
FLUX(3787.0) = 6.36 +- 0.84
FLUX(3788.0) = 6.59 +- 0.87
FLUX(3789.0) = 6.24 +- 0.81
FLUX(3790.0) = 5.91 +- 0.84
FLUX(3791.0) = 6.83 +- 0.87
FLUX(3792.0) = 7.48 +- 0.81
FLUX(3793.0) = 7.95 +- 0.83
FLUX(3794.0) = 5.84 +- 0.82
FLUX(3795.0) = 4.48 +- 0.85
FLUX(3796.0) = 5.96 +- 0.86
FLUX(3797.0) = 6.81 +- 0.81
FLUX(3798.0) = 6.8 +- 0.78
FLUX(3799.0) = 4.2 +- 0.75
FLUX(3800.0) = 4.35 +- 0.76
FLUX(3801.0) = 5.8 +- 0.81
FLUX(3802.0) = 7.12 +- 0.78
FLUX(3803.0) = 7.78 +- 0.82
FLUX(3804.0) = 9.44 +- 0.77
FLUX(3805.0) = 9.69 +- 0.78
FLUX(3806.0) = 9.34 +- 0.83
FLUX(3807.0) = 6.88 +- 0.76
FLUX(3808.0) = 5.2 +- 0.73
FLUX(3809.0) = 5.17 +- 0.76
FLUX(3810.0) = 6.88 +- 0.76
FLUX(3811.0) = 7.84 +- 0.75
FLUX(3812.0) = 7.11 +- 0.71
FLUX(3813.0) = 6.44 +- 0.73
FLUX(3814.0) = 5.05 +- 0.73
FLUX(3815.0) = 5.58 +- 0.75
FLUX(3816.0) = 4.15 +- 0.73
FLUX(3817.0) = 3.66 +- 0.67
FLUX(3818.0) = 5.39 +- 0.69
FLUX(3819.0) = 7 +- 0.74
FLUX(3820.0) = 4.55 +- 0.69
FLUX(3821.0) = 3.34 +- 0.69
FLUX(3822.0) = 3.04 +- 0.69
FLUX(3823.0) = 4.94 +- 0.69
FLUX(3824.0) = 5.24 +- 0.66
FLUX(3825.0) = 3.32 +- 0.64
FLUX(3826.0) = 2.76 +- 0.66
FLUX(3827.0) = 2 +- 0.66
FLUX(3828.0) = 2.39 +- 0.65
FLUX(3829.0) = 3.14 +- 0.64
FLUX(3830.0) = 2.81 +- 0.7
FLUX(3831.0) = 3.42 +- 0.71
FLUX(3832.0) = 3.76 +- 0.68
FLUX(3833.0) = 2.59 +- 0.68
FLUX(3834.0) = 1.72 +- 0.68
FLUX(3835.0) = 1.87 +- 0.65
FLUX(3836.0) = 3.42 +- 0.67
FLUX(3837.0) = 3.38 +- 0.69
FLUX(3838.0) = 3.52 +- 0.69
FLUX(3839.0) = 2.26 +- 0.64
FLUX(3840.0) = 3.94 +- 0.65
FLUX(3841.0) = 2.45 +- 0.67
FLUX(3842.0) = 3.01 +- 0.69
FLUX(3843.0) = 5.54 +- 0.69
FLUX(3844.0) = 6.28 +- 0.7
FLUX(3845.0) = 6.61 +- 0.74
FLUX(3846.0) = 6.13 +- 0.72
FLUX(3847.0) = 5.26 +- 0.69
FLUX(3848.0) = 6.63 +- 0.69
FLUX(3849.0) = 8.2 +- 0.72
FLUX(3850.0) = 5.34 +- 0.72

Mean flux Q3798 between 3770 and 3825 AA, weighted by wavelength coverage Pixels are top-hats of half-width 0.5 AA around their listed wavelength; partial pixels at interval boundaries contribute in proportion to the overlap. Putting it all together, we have 6.8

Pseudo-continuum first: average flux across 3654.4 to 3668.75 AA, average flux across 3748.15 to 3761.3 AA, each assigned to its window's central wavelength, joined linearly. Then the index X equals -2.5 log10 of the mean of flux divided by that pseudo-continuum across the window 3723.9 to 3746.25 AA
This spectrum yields 0.27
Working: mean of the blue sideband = 9.05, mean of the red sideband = 5.14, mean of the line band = 4.66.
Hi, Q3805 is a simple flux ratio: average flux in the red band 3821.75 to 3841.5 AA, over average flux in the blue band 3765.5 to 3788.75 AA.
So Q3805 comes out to 0.4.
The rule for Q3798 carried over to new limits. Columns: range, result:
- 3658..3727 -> 7.42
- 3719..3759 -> 4.54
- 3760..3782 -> 6.94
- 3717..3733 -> 5.22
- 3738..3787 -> 6.21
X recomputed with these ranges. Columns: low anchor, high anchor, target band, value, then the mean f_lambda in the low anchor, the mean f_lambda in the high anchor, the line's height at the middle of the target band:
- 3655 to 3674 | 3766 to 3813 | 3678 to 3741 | 0.31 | 8.76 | 7.21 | 8.2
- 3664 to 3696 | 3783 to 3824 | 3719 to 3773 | 0.38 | 7.61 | 6.48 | 7.01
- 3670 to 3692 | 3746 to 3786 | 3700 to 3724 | 0.09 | 7.25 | 6.46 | 6.96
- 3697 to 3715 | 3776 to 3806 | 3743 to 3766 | 0.42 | 7.37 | 7.44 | 7.41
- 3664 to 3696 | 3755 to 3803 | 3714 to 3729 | 0.23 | 7.61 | 6.88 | 7.3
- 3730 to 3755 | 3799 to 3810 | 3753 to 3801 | -0.21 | 4.1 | 6.94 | 5.68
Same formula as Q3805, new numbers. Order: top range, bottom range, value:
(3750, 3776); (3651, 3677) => 0.70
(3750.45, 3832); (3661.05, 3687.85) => 0.78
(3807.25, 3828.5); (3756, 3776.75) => 0.76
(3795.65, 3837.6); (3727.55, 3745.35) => 1.17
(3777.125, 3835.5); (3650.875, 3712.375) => 0.76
